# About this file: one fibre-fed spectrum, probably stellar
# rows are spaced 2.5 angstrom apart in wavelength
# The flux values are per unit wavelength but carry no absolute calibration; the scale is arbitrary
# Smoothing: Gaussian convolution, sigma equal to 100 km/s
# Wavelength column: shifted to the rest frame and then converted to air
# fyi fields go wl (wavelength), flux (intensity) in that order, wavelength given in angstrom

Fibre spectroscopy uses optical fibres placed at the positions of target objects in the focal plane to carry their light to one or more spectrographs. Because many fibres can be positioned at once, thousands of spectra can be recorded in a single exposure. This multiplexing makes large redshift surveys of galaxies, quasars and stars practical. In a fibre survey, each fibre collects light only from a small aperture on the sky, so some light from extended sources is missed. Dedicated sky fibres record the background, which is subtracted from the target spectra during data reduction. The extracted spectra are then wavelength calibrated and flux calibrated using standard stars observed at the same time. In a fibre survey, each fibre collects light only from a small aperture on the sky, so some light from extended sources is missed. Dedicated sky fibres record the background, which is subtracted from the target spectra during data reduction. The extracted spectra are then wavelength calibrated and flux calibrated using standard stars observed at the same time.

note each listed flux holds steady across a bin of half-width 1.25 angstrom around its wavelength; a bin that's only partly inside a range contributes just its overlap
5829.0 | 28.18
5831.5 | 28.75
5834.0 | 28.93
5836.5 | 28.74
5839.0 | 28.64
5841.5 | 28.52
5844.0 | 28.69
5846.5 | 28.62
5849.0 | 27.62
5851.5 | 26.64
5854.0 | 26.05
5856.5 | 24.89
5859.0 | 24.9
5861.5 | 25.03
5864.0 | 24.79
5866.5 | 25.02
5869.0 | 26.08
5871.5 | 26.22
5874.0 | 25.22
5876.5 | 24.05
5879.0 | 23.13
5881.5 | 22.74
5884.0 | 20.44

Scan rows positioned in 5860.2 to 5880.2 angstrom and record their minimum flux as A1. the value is 23.13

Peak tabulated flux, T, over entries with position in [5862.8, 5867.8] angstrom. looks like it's 25.02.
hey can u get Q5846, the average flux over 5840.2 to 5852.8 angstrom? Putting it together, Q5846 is 28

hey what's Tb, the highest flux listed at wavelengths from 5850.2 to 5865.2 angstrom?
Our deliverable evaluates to 26.64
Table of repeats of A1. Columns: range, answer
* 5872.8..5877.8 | 24.05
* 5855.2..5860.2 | 24.89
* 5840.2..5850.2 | 27.62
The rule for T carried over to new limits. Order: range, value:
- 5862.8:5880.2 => 26.22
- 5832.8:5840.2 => 28.93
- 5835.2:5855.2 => 28.74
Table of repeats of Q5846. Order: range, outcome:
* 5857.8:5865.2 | 24.9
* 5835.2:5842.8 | 28.6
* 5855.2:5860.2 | 24.9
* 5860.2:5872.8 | 25.4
